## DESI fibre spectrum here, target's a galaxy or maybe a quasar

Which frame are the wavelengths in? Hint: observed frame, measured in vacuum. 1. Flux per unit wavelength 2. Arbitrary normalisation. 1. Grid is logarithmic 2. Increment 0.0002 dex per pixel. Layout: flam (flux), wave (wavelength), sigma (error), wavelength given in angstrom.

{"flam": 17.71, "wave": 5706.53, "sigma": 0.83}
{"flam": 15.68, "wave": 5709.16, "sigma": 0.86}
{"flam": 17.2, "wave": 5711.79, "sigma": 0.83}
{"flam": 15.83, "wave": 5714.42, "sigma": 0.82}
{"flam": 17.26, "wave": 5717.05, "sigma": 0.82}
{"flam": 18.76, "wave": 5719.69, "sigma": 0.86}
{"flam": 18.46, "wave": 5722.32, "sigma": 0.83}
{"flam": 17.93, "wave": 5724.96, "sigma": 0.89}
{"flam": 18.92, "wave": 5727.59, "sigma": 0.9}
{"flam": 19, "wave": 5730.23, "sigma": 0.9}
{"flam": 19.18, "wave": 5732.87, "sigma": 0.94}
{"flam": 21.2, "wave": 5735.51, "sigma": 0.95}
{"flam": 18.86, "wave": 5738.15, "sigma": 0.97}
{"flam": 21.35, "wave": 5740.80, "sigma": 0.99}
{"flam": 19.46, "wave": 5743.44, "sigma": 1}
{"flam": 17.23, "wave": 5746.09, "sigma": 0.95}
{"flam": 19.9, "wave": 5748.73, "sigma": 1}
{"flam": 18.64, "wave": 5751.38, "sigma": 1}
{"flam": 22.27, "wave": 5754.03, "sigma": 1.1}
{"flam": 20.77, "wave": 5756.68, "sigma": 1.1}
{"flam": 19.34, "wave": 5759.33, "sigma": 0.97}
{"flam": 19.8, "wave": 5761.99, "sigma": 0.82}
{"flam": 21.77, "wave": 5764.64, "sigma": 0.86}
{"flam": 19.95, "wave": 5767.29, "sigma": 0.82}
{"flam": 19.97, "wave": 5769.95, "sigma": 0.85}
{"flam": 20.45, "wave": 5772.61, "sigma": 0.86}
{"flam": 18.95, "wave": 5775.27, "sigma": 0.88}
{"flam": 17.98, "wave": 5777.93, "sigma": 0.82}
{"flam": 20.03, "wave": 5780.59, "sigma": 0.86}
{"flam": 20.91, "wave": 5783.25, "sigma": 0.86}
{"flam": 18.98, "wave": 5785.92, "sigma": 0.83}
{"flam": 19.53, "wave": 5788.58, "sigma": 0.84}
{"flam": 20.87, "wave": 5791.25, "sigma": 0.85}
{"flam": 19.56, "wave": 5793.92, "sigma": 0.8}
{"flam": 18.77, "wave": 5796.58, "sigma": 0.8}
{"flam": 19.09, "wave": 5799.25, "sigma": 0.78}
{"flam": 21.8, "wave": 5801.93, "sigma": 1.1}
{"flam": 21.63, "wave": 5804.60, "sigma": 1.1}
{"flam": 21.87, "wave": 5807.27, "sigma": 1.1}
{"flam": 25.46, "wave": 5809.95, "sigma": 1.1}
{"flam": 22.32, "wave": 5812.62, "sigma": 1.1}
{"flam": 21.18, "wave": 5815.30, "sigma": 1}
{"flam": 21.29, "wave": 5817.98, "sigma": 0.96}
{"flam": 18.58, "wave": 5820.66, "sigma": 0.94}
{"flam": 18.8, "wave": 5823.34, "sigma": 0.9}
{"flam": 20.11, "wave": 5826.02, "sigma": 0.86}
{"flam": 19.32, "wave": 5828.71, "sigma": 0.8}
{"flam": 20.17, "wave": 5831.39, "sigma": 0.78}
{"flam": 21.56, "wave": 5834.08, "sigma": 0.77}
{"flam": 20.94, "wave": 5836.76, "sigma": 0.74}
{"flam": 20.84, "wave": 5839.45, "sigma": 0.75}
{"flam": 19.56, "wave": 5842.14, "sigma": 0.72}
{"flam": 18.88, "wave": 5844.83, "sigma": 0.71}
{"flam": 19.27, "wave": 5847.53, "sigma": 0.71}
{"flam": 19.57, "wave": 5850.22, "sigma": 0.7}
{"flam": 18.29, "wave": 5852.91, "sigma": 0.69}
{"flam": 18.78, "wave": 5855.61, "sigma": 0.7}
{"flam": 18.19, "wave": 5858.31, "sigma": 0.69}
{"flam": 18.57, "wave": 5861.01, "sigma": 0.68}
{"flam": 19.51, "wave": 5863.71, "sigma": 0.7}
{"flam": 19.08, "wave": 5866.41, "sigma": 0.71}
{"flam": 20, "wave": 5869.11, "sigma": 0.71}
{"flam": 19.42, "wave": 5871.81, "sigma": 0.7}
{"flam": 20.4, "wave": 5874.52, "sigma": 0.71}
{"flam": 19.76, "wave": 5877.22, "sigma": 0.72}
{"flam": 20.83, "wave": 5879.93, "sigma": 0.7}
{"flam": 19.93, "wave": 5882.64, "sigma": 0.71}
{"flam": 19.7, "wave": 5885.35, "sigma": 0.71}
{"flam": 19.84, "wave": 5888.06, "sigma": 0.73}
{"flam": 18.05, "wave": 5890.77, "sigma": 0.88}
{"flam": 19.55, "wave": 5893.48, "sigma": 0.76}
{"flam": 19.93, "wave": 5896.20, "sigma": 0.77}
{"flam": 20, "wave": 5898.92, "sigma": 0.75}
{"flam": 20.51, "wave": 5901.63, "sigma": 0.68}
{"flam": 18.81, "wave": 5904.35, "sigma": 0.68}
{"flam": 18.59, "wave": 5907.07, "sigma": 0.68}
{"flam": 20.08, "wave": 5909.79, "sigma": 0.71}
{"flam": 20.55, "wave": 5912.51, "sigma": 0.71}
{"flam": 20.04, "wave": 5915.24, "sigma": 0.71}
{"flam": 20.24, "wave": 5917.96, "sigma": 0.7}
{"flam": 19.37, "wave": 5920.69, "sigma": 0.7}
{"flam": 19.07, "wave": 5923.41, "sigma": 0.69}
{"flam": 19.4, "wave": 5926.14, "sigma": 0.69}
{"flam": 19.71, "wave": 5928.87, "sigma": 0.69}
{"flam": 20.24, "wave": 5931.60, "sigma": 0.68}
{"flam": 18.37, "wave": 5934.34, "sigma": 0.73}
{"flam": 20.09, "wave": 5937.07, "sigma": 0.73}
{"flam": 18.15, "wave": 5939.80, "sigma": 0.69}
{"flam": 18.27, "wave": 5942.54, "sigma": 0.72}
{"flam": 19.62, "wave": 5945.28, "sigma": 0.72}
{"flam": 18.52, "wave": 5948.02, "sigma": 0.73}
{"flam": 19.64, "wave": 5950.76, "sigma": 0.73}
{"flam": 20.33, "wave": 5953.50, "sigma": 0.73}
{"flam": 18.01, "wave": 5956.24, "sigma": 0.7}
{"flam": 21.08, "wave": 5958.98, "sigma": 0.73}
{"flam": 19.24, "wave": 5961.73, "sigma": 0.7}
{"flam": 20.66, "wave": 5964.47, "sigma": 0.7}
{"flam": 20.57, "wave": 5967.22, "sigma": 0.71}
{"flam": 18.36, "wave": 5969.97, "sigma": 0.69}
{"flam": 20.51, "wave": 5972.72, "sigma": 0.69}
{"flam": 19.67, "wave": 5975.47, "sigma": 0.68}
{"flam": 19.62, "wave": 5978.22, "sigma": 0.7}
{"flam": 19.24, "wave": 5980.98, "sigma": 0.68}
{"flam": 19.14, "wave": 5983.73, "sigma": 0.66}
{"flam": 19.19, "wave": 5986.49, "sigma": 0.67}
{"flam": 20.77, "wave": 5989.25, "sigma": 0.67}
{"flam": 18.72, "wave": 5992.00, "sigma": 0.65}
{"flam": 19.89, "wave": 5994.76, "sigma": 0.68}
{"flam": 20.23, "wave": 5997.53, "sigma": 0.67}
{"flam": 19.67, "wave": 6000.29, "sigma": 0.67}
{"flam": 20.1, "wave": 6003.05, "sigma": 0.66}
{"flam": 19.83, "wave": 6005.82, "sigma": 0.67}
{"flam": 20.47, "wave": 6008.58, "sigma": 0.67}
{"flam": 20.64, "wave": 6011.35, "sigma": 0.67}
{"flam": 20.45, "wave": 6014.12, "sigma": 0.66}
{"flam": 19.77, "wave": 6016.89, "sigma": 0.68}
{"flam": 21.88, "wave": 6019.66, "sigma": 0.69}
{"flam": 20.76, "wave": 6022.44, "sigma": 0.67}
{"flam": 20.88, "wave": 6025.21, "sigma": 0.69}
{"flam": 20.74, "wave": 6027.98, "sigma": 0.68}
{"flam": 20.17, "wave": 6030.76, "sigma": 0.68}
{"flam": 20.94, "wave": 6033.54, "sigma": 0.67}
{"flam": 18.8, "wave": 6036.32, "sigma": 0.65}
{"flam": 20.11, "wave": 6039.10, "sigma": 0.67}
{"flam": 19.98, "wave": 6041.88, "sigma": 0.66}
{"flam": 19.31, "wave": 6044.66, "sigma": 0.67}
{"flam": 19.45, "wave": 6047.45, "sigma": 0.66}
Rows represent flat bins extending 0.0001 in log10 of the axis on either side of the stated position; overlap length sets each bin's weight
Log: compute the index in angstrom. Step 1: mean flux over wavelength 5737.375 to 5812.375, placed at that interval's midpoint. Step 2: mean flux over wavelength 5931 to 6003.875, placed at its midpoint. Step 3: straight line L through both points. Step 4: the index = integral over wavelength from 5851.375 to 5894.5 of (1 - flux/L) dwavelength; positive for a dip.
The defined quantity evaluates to 1.1 angstrom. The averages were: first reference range 20.2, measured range 19.4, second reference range 19.5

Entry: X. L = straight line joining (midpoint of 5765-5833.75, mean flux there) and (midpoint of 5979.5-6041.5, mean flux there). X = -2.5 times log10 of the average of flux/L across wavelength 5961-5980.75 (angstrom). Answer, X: 0.02 mag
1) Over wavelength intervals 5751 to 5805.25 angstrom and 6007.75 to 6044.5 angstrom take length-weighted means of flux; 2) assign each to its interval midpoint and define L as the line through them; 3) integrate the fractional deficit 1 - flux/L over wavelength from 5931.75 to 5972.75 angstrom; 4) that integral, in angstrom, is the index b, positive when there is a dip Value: 1.8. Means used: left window 20.1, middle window 19.4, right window 20.4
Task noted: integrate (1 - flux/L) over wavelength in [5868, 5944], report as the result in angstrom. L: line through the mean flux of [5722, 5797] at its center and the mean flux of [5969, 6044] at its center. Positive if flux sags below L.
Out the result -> 1.1 angstrom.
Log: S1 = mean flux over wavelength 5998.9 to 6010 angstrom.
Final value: 20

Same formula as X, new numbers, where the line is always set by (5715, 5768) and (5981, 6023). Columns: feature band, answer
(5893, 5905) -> 0.00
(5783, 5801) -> 0.00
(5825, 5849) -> -0.02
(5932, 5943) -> 0.06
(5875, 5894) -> 0.00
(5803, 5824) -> -0.10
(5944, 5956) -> 0.03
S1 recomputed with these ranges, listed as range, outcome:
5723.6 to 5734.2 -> 18.8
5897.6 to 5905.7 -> 19.8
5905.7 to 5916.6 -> 19.8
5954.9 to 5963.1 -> 19.5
